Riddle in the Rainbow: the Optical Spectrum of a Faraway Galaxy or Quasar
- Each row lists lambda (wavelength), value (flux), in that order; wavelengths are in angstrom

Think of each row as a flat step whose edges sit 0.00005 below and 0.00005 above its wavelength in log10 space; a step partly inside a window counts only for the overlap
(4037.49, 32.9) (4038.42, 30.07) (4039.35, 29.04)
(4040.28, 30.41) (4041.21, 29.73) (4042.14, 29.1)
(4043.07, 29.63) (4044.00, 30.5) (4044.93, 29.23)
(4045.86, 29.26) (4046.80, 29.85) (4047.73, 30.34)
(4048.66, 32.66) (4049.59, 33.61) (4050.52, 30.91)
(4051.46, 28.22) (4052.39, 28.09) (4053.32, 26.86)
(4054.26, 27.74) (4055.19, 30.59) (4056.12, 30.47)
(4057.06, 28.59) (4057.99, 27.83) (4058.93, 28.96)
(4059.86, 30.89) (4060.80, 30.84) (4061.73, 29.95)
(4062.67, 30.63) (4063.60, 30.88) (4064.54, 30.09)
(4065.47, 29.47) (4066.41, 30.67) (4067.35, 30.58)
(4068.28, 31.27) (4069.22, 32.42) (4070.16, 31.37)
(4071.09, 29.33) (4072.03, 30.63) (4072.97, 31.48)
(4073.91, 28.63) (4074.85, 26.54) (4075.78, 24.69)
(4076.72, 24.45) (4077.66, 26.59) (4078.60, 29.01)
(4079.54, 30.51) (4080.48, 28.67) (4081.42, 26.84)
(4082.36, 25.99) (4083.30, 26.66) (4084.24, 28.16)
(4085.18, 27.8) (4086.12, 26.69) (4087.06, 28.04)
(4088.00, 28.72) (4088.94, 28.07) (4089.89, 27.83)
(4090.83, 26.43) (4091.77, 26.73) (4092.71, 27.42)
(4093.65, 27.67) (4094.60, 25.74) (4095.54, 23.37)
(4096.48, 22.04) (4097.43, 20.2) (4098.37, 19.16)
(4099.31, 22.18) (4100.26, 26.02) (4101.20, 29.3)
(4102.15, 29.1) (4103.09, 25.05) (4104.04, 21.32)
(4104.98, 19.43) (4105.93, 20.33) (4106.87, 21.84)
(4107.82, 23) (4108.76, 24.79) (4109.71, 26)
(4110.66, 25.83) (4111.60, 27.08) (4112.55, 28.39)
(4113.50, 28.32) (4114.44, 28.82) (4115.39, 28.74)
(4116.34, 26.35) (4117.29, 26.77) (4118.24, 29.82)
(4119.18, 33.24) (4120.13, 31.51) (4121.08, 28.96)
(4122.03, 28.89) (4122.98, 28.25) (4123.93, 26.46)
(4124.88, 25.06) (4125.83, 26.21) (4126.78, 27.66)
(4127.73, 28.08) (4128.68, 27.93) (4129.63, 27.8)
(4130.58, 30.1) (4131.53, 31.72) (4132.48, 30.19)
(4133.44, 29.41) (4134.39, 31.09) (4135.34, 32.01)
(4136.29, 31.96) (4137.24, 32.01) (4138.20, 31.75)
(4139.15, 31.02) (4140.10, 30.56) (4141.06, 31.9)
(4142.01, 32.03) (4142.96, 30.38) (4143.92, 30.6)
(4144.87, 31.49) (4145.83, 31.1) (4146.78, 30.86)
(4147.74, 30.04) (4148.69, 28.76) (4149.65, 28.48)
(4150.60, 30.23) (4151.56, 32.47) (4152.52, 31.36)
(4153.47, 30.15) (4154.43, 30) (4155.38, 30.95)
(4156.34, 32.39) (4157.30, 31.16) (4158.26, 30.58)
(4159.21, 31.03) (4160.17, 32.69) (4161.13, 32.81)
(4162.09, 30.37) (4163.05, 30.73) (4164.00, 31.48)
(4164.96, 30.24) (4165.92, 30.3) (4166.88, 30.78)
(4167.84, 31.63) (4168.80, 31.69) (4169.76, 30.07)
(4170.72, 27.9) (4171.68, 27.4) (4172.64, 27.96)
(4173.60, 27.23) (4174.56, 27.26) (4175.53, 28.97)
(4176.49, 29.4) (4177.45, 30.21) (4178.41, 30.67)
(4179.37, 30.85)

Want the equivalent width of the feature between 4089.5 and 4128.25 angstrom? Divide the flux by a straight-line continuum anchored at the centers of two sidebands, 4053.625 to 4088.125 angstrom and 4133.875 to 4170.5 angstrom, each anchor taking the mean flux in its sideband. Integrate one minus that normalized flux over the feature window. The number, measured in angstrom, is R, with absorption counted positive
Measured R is 4.99 angstrom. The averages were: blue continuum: 29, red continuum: 31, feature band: 26.1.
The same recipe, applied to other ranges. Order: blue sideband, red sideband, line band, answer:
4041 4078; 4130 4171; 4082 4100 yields 2.6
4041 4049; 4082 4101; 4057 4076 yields -1.2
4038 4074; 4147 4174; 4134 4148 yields -0.4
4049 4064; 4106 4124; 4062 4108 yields 2.7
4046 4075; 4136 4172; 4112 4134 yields 1.4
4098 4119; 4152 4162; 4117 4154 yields -1.7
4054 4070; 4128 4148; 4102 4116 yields 2.5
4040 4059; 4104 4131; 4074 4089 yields 0.5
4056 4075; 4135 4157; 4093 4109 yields 3.6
